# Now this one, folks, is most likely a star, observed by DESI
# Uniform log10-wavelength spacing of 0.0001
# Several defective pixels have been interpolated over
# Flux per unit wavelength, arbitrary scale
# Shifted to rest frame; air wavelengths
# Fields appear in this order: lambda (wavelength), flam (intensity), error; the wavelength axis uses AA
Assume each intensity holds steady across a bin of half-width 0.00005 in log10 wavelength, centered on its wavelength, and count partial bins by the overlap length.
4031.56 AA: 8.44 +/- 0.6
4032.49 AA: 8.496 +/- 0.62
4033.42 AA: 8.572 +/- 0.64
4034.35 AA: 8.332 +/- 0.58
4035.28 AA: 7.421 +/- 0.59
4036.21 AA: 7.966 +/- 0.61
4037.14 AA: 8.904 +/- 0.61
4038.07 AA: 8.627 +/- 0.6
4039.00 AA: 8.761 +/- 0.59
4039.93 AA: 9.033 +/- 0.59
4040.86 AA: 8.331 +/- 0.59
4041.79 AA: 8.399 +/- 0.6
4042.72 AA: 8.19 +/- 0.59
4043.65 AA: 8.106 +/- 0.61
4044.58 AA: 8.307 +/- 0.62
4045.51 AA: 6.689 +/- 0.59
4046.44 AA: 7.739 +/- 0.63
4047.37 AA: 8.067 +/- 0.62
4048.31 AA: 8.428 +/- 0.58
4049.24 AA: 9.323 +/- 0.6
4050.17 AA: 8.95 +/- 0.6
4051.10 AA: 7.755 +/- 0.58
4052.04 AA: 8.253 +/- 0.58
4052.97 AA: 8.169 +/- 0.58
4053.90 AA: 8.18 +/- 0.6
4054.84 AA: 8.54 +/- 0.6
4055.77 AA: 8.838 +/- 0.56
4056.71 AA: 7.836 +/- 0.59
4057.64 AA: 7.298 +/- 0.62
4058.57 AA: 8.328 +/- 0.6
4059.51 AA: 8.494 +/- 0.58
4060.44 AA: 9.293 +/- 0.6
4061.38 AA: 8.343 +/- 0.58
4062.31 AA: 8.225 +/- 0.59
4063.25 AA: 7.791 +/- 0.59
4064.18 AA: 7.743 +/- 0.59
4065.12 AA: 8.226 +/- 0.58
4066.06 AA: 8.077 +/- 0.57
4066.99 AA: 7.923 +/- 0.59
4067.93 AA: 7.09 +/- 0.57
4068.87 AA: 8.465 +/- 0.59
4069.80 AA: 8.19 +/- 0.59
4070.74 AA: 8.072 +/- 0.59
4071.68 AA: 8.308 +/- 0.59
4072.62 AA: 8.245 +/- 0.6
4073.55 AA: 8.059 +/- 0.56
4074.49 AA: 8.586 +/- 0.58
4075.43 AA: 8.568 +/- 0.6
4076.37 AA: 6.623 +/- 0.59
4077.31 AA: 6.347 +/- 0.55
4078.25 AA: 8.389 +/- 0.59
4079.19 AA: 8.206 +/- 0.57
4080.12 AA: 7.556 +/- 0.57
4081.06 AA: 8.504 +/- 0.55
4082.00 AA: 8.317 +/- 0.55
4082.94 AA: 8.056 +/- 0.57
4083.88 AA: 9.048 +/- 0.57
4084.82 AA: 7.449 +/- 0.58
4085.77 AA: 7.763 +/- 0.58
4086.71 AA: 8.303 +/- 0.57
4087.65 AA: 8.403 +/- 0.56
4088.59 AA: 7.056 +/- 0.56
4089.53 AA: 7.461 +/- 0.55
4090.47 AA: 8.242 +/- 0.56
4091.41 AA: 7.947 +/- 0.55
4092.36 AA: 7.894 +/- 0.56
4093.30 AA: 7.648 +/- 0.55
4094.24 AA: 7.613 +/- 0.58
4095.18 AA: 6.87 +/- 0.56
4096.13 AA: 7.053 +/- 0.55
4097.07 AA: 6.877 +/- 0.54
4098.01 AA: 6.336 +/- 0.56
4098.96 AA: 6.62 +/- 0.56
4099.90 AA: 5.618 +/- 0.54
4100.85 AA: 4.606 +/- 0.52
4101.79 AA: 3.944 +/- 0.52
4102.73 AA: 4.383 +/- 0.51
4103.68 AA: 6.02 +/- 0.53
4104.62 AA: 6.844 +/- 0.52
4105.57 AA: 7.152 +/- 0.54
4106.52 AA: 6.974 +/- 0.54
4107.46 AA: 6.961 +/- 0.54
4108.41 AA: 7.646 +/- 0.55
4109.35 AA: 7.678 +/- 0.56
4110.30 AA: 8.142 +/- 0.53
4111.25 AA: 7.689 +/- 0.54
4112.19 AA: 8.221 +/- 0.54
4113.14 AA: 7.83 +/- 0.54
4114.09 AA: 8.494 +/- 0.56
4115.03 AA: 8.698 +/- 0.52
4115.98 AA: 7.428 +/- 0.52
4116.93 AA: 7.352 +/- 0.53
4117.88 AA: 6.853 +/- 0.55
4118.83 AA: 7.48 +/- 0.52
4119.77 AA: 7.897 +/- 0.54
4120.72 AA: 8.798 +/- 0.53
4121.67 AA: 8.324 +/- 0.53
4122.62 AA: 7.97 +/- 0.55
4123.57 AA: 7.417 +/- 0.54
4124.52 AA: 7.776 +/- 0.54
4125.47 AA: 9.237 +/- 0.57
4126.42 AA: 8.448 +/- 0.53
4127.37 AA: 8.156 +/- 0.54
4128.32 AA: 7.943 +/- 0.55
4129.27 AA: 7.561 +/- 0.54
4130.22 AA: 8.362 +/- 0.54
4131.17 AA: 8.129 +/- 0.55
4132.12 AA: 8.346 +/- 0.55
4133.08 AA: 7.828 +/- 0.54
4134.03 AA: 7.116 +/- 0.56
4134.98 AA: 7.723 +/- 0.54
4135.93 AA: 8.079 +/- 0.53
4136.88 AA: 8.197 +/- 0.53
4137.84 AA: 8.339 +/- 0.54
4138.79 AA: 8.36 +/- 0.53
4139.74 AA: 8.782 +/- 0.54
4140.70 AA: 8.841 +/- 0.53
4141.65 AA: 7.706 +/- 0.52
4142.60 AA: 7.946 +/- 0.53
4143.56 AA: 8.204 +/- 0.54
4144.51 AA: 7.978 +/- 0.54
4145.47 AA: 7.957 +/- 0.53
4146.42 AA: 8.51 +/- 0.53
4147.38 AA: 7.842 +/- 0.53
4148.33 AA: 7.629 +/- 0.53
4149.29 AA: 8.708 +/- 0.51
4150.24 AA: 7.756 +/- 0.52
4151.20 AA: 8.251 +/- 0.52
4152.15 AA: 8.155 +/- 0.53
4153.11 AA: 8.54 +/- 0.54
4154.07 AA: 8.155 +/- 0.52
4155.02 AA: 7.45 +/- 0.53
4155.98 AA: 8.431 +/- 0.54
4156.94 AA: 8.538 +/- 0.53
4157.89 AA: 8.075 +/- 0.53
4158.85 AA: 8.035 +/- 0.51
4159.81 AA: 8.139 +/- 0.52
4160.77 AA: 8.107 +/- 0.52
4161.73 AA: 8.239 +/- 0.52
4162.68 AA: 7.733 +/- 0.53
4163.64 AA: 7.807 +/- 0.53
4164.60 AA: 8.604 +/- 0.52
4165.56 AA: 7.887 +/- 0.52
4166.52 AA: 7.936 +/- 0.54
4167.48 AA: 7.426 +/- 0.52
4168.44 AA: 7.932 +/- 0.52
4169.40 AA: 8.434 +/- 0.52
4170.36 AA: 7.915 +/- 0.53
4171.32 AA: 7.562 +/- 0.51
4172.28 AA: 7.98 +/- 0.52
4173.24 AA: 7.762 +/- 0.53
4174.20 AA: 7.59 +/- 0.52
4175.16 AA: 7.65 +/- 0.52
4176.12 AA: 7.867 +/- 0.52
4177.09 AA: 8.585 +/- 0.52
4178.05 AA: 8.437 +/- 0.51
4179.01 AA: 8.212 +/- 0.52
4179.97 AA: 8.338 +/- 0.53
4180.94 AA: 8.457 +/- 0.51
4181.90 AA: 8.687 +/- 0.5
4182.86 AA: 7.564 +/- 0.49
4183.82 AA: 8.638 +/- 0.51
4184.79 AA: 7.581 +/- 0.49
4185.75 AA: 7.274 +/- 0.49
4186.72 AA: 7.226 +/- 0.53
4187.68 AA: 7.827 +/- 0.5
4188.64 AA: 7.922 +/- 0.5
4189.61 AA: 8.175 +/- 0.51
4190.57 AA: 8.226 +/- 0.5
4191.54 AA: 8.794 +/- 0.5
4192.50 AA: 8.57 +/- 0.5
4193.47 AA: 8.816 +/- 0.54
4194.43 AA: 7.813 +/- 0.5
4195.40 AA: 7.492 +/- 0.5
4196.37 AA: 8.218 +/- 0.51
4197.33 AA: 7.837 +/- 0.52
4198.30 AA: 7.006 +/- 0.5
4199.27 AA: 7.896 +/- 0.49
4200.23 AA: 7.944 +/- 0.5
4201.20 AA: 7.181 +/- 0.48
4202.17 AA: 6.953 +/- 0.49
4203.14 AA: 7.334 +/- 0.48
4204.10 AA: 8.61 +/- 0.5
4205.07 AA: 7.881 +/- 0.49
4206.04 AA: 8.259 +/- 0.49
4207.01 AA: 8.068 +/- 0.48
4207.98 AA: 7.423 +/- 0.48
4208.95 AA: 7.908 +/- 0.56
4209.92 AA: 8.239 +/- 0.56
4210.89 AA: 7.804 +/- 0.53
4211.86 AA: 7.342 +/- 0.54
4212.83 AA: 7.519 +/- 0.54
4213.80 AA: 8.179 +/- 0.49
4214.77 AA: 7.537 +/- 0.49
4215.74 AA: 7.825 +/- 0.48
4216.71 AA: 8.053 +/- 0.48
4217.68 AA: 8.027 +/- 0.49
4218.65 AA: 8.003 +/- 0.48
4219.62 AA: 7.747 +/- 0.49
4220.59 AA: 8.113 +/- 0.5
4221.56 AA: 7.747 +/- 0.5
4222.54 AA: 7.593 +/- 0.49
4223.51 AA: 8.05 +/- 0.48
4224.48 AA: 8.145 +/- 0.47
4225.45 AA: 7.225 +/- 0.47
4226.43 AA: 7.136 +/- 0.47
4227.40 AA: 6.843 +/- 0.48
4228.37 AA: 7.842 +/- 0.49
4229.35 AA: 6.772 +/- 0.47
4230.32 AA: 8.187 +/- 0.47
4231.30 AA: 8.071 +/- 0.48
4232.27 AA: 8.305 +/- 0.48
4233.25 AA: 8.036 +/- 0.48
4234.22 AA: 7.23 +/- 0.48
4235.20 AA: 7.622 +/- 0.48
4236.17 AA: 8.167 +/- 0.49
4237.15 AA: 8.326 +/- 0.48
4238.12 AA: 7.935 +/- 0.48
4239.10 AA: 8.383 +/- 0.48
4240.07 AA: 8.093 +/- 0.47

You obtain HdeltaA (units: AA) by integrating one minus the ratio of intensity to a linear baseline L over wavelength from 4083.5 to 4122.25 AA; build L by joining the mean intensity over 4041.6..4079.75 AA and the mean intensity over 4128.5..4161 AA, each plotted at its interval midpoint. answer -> 3.8 AA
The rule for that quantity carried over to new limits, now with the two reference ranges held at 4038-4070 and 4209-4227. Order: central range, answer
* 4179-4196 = -0.46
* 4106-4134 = 0.51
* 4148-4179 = -0.42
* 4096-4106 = 2.71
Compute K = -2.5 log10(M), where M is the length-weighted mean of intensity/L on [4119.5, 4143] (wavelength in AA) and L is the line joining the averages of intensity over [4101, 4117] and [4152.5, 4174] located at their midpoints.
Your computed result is -0.09 mag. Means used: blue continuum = 7.09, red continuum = 8.03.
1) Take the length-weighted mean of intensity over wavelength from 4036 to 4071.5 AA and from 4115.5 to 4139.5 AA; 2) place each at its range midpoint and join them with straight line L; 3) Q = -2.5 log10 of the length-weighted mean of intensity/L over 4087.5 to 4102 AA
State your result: 0.172 mag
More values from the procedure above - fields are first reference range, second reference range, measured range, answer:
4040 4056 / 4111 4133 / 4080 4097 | 0.042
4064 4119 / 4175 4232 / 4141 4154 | -0.058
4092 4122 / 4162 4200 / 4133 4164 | -0.068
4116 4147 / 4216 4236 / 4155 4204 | -0.011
